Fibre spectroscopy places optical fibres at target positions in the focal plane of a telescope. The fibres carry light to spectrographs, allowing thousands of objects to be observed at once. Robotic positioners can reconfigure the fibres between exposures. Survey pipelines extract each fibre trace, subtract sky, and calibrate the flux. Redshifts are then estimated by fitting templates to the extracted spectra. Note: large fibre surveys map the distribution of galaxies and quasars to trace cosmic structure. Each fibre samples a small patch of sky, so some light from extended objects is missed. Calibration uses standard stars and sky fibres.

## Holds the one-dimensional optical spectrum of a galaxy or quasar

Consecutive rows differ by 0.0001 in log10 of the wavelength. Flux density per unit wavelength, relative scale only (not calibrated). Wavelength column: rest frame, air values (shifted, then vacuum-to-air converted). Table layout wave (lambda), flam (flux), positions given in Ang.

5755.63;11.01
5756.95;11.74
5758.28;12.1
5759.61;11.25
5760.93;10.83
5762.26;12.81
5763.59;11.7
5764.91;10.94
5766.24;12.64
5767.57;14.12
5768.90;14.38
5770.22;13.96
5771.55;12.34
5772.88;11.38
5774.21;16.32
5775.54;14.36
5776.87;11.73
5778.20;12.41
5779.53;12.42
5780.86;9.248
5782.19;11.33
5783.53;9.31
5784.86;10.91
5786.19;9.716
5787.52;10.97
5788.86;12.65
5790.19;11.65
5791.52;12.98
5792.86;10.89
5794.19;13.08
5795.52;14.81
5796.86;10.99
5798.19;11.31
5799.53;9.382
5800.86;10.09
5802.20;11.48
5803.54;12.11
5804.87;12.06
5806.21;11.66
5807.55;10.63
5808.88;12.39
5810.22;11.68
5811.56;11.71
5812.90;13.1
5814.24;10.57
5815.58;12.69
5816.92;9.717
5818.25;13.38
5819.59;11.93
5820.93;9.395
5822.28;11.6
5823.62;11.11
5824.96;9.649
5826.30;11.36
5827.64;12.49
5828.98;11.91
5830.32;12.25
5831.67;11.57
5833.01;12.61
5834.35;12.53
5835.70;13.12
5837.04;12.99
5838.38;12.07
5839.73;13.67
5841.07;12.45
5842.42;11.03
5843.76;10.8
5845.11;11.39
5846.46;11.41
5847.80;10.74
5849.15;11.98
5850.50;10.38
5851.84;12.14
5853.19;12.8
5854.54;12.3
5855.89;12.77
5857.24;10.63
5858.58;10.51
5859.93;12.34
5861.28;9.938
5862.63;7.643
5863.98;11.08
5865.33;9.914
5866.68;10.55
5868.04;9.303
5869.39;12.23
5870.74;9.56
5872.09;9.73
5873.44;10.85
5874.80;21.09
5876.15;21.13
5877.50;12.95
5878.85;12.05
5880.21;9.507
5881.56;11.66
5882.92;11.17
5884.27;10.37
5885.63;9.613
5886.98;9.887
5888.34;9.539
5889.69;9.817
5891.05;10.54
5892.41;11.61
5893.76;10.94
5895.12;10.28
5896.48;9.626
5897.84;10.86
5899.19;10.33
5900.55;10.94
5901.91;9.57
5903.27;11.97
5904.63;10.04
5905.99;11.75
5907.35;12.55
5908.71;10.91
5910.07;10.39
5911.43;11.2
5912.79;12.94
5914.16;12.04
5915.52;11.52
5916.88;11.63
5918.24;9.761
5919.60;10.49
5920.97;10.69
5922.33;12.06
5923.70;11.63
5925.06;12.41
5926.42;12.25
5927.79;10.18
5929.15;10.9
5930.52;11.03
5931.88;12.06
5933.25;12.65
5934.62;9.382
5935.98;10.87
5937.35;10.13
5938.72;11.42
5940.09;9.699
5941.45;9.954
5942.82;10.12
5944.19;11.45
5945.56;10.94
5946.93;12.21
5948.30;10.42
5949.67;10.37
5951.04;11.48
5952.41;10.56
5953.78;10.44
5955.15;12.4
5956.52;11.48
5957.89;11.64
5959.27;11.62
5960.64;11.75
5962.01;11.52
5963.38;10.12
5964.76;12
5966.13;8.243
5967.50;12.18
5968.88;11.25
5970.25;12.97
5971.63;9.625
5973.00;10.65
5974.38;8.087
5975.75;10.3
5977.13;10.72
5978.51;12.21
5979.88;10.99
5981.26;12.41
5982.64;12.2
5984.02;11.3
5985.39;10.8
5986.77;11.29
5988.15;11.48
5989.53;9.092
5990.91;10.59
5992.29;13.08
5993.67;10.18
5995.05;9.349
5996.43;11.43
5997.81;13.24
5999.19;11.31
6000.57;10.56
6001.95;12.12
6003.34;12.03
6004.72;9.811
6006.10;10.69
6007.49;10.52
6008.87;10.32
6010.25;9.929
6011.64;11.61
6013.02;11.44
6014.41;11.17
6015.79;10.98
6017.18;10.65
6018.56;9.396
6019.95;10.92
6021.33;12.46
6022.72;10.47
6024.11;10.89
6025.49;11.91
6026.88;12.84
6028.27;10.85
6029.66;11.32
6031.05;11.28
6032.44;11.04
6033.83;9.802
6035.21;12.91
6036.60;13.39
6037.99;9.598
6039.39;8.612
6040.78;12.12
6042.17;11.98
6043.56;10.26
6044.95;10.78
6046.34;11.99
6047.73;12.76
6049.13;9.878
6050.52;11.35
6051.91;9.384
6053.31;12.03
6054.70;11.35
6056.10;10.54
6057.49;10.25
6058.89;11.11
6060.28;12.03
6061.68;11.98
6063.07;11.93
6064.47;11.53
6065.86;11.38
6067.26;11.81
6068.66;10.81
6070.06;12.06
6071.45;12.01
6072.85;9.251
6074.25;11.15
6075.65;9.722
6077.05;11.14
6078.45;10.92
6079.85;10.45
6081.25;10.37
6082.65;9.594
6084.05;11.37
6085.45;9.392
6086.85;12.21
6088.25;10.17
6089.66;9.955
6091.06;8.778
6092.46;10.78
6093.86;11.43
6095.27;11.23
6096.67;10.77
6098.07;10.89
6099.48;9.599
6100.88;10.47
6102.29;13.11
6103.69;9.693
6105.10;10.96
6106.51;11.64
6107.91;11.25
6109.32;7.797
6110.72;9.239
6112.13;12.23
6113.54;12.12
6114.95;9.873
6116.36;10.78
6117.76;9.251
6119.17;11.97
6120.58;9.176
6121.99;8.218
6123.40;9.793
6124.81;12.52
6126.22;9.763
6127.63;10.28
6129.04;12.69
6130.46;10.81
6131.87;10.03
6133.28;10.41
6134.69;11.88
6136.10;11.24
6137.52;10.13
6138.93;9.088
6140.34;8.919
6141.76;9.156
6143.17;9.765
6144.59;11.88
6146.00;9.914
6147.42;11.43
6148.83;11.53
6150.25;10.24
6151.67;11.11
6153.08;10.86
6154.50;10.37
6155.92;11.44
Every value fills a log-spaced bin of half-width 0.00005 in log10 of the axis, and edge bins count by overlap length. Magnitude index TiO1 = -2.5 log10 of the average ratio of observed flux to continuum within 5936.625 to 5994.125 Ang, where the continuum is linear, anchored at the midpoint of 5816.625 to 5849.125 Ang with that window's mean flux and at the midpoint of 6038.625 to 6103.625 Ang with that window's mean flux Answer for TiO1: 0.03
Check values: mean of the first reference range 11.7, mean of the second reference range 10.9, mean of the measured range 11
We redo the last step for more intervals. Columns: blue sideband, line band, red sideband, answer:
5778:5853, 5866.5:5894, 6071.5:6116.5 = -0.03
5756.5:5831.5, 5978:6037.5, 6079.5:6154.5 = -0.02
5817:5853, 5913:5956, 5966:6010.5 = 0.02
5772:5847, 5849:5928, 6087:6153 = 0.01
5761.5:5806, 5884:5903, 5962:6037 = 0.12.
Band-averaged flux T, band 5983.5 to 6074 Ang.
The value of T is 11.1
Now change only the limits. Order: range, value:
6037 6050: 10.9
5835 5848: 12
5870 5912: 11.4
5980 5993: 11.3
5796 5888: 11.6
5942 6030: 11.1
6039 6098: 10.9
